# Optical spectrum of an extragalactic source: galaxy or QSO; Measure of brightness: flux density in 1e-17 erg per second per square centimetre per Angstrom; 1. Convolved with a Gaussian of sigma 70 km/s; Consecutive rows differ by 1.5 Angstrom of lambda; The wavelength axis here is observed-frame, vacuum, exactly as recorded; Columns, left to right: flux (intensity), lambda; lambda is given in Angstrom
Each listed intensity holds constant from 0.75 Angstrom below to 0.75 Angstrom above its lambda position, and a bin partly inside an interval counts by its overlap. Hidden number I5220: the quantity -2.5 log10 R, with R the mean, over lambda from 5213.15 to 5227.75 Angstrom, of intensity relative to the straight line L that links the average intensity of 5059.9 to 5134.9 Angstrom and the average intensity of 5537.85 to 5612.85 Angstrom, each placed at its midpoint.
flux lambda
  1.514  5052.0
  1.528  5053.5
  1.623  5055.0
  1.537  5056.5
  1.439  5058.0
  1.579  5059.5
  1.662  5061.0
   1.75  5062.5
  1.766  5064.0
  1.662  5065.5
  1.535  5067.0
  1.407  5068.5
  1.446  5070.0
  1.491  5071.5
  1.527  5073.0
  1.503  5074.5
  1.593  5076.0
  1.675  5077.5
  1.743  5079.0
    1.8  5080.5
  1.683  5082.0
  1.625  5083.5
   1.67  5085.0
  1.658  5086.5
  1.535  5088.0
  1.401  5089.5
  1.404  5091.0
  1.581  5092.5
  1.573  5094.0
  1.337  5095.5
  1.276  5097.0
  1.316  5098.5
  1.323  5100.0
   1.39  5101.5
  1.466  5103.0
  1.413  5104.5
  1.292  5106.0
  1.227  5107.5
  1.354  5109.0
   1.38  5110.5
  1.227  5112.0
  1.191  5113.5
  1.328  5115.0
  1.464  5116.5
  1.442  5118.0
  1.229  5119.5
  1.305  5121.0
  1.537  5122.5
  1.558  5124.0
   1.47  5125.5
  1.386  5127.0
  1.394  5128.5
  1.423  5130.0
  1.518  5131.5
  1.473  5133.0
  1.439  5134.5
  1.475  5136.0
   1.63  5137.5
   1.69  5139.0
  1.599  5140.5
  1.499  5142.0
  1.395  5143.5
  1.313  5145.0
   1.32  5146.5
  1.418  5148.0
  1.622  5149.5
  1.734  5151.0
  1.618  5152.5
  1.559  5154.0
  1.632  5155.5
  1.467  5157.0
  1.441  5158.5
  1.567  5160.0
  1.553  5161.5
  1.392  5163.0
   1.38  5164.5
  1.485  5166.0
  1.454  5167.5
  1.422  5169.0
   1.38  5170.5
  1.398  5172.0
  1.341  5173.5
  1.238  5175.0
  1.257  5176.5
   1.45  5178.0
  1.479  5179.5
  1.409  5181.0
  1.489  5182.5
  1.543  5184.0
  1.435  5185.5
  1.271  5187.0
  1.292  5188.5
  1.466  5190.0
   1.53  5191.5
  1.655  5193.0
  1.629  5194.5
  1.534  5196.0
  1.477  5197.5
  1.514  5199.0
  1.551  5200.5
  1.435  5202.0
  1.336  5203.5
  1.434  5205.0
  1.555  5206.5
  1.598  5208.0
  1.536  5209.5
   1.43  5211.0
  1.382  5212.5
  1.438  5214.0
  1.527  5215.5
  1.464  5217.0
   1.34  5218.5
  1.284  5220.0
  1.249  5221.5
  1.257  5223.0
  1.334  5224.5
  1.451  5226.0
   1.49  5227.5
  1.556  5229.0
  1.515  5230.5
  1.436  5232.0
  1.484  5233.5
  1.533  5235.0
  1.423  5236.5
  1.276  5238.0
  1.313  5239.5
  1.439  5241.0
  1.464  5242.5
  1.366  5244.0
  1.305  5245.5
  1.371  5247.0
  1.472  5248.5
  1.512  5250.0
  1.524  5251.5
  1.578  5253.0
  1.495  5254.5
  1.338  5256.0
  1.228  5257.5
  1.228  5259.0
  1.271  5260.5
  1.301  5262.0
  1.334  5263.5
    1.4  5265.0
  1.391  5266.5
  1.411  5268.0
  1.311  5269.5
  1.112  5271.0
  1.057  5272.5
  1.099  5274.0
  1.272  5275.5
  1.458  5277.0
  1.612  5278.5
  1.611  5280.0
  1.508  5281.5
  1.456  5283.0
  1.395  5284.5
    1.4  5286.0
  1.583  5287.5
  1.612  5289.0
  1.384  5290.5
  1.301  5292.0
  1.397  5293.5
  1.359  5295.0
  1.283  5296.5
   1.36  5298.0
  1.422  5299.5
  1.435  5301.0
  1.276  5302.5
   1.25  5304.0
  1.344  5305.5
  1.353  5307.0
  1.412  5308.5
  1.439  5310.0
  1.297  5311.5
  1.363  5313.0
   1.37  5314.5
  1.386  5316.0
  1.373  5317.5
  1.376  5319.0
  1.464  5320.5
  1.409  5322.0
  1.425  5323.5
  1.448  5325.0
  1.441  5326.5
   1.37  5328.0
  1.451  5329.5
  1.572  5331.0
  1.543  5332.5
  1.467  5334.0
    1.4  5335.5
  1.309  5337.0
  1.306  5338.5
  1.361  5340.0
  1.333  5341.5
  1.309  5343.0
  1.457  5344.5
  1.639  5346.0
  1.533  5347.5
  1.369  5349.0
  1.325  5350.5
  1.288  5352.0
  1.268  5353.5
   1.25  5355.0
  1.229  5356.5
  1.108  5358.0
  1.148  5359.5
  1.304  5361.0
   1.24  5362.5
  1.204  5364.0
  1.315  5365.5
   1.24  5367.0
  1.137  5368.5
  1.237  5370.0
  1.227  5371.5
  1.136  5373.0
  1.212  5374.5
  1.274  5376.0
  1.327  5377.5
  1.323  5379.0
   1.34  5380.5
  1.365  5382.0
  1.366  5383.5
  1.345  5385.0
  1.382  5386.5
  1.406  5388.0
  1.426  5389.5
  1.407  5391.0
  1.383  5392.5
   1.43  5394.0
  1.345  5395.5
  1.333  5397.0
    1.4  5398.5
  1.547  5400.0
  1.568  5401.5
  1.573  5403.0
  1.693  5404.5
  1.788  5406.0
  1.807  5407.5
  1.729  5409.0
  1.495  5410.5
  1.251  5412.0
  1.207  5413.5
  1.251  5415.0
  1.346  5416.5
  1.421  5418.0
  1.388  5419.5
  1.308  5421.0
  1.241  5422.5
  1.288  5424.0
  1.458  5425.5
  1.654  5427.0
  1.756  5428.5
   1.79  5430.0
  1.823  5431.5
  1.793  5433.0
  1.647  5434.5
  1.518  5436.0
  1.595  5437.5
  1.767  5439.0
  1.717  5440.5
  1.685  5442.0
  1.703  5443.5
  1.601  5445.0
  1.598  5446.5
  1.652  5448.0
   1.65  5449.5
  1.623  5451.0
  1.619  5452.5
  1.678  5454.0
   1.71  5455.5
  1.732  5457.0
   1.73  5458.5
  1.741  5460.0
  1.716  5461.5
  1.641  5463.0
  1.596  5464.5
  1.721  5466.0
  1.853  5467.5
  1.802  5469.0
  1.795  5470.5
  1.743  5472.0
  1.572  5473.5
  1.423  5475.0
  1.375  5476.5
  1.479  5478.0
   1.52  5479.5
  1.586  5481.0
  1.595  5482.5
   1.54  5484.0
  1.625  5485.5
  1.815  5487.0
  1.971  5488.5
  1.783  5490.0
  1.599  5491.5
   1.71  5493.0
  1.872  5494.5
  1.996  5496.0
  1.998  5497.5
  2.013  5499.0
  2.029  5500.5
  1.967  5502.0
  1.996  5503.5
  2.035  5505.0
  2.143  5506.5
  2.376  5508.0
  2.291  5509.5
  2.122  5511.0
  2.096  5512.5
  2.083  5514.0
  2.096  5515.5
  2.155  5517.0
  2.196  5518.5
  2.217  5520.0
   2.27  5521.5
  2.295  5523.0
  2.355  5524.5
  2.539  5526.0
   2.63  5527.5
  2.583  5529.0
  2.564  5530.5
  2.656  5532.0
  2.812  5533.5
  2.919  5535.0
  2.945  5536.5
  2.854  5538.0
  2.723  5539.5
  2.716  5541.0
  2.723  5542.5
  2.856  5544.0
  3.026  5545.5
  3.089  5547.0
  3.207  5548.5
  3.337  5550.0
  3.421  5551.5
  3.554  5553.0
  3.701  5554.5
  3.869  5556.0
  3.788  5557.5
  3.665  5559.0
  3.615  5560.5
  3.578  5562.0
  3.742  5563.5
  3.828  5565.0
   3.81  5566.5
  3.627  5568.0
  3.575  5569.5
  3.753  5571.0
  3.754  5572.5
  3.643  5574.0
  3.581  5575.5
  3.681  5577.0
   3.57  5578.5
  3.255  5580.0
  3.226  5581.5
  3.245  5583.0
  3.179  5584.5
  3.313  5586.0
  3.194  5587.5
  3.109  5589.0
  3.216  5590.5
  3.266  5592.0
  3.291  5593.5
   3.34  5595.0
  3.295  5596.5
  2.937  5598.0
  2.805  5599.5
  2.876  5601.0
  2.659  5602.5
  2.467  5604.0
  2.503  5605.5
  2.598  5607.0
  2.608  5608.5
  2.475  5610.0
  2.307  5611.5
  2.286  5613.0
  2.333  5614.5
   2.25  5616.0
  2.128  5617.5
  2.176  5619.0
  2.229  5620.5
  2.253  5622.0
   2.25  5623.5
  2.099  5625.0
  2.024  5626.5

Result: 0.36 mag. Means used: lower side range 1.48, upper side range 3.22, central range 1.38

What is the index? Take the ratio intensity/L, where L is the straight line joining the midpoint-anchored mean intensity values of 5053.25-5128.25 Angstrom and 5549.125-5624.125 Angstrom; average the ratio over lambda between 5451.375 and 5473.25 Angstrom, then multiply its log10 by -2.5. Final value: 0.50 mag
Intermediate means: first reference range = 1.49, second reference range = 3.12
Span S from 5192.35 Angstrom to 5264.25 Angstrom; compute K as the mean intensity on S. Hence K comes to 1.43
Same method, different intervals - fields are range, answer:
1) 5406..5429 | 1.45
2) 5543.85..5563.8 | 3.47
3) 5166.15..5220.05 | 1.45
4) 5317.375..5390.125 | 1.34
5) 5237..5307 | 1.38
